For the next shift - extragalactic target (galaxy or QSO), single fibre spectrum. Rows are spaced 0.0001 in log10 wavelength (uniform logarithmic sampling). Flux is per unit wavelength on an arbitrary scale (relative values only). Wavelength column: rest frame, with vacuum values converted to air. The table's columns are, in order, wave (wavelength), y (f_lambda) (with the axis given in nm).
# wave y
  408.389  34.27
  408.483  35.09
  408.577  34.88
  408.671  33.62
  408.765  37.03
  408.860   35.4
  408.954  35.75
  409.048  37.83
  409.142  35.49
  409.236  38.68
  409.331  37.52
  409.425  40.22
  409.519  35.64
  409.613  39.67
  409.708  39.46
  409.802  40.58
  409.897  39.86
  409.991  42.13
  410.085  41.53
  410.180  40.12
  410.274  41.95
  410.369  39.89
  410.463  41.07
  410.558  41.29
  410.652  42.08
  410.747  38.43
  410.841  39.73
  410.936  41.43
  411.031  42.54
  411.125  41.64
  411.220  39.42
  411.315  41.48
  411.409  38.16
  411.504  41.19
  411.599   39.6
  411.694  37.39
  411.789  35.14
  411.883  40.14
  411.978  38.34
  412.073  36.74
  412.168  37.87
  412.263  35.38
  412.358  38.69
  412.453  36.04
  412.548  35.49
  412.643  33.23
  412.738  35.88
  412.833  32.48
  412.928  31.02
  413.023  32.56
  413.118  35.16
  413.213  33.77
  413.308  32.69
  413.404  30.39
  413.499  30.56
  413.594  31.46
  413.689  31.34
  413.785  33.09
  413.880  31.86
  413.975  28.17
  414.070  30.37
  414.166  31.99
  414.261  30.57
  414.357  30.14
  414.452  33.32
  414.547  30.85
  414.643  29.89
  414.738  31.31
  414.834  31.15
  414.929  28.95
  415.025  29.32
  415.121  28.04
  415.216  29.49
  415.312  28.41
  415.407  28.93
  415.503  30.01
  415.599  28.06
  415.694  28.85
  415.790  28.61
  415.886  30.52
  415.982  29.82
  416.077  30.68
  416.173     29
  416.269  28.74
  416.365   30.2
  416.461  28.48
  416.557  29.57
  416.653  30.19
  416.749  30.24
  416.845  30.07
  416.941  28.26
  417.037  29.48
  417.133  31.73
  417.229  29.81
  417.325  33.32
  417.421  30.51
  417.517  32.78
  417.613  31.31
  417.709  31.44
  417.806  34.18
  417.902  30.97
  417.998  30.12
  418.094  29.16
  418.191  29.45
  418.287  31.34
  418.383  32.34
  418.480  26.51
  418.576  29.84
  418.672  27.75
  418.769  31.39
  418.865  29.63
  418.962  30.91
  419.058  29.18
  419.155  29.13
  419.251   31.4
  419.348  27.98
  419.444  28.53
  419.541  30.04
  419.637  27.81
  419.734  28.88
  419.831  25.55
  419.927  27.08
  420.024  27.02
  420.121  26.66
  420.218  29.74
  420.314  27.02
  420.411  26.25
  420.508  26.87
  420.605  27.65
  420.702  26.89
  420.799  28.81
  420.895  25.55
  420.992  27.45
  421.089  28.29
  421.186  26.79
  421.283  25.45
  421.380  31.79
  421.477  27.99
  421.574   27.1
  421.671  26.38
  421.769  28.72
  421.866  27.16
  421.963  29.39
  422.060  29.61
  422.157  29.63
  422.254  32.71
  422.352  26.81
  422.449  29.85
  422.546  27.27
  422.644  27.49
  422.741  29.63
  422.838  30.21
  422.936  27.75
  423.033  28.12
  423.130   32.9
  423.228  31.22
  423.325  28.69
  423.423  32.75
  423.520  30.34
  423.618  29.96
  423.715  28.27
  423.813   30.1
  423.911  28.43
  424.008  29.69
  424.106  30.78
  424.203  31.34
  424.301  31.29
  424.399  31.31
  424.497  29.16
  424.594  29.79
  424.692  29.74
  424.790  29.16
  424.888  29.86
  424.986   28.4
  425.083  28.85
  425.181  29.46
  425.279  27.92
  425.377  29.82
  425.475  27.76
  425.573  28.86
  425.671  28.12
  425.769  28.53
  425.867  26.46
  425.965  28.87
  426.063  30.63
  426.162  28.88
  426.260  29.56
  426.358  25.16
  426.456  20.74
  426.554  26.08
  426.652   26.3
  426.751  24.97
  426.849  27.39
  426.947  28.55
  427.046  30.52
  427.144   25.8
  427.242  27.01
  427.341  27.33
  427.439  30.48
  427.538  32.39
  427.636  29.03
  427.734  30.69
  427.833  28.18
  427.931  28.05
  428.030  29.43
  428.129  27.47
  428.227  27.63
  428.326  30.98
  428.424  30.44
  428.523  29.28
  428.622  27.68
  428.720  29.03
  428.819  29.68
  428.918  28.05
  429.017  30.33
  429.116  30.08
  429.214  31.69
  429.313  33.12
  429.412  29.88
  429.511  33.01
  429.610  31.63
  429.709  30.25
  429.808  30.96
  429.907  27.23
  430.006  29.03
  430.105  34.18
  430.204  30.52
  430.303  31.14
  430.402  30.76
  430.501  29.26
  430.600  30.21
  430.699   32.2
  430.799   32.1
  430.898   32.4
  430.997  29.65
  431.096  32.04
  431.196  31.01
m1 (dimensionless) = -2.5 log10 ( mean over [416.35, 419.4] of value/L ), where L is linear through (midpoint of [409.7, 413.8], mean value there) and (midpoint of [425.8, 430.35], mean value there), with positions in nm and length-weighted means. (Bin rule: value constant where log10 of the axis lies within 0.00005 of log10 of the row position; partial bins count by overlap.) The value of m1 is 0.136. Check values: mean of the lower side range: 37.5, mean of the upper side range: 29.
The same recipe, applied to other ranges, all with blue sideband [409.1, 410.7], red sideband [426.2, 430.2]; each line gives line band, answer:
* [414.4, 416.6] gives 0.23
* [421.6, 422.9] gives 0.13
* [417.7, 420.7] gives 0.18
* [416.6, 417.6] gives 0.16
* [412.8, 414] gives 0.18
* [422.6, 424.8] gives 0.06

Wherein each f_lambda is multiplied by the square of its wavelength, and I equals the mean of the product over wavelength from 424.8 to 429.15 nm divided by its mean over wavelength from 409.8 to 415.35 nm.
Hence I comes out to 0.9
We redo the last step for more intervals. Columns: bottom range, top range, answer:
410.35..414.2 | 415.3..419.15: 0.85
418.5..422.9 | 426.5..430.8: 1.08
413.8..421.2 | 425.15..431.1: 1.04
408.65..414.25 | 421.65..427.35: 0.83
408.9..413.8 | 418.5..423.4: 0.80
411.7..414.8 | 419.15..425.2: 0.90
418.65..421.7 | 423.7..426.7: 1.05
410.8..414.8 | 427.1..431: 0.93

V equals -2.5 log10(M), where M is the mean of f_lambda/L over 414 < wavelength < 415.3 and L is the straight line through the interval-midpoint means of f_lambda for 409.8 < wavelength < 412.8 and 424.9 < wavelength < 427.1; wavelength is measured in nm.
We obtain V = 0.20 mag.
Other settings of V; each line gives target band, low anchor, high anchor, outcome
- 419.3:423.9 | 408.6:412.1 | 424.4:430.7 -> 0.14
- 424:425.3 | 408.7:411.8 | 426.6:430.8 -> 0.07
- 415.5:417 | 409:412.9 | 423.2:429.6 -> 0.20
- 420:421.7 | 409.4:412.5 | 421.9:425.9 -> 0.16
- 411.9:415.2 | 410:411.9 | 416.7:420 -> 0.13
